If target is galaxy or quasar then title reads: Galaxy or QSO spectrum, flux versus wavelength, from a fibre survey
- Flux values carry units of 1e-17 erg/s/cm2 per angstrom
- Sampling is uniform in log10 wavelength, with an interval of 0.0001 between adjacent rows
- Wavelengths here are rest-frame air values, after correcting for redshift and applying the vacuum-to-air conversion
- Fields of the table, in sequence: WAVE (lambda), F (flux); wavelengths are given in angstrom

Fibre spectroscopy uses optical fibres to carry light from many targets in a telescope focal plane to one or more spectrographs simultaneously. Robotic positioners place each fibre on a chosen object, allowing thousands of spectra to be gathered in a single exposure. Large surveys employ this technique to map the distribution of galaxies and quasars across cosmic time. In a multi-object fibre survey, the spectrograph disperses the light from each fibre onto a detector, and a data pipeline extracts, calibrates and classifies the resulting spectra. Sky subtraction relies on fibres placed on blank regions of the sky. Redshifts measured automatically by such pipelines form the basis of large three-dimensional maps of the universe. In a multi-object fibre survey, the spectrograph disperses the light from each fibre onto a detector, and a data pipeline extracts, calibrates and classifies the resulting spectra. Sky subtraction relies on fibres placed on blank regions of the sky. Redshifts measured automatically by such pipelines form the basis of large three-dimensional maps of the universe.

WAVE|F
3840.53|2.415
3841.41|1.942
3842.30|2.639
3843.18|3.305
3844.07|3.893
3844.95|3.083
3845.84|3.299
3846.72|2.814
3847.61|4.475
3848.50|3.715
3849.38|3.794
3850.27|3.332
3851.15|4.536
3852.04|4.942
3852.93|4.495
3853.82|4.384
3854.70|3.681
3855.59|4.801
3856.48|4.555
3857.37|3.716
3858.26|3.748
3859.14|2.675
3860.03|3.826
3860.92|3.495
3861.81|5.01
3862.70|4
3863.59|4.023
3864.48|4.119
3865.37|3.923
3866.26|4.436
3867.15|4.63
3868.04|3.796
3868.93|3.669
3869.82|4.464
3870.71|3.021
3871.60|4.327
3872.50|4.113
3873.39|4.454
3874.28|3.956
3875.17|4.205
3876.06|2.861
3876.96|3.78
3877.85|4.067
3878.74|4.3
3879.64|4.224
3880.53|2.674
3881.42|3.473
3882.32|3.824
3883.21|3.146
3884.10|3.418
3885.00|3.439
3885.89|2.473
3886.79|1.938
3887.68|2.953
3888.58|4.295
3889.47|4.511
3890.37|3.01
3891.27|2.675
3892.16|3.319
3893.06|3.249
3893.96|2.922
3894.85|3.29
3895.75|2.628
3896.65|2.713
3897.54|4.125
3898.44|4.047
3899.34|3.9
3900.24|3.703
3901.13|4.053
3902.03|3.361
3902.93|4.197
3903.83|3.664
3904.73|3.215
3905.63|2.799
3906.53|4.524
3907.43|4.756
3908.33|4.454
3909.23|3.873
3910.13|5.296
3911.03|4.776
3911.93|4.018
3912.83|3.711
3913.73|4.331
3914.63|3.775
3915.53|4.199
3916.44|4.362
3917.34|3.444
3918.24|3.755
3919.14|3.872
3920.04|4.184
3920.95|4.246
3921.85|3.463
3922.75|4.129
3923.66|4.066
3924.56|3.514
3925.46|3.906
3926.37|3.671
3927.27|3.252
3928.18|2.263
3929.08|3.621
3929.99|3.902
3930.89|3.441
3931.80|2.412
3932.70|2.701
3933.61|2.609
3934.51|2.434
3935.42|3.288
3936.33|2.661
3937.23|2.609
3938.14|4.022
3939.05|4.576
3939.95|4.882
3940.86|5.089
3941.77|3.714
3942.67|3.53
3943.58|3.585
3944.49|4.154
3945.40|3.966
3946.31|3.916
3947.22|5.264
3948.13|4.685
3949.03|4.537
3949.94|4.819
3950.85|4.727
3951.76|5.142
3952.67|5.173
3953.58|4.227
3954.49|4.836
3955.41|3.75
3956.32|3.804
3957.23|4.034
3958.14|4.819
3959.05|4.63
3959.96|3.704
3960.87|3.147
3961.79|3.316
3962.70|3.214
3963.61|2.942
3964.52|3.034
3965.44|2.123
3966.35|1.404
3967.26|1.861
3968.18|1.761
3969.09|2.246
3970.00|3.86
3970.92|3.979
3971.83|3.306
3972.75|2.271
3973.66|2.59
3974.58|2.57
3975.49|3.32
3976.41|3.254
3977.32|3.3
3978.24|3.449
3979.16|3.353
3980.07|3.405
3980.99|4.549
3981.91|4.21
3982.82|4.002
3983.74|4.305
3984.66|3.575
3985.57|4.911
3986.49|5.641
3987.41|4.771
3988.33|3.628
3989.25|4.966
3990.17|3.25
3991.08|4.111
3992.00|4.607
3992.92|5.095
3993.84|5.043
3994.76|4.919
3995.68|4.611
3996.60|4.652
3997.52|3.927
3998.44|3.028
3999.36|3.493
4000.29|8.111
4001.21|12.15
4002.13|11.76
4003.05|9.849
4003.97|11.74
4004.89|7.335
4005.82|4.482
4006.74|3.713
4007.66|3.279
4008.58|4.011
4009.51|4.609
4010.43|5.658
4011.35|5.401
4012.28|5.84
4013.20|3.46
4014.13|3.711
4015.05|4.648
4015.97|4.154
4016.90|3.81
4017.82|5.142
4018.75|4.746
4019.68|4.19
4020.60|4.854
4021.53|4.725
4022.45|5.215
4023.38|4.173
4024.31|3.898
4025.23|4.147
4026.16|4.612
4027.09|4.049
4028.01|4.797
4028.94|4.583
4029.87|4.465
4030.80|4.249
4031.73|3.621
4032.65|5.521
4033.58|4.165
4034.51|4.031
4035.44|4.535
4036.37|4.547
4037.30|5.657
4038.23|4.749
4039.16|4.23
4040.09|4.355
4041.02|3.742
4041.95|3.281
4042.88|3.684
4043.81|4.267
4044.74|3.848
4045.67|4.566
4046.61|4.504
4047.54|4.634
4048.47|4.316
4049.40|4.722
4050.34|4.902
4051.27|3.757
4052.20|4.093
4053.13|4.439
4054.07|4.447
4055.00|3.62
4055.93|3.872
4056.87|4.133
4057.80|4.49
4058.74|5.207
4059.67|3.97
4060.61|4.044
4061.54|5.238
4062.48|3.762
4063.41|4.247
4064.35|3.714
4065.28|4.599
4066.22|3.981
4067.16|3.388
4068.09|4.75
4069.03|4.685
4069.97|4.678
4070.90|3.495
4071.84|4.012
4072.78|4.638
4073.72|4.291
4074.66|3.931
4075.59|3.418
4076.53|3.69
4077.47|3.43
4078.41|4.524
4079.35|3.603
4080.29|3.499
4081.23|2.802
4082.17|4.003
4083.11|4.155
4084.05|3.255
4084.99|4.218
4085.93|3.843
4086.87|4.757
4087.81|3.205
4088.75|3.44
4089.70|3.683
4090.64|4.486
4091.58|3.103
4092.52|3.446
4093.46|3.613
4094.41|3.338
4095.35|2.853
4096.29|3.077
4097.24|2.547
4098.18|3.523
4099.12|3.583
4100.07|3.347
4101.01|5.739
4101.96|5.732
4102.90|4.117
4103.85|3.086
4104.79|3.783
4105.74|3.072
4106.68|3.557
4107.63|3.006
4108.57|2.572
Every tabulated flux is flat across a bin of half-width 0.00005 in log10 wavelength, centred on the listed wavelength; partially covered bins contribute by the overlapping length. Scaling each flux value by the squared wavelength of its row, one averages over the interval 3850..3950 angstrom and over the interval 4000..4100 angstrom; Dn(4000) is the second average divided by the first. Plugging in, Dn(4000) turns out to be 1.27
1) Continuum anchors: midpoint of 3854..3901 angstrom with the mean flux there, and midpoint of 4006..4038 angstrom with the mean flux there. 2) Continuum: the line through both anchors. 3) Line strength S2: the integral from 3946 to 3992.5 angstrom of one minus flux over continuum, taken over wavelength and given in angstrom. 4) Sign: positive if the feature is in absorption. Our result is 4.6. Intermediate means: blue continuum 3.69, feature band 3.77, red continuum 4.48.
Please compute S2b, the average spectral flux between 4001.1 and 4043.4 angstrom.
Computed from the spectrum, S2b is 5.02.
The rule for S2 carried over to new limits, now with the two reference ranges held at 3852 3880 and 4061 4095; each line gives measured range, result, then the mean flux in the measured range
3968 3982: 2.7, 3.22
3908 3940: 2.5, 3.7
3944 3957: -1.6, 4.49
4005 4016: -1.6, 4.52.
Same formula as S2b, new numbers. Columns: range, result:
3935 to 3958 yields 4.21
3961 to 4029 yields 4.44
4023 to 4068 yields 4.29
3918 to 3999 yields 3.77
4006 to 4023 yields 4.51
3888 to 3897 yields 3.26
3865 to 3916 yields 3.74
